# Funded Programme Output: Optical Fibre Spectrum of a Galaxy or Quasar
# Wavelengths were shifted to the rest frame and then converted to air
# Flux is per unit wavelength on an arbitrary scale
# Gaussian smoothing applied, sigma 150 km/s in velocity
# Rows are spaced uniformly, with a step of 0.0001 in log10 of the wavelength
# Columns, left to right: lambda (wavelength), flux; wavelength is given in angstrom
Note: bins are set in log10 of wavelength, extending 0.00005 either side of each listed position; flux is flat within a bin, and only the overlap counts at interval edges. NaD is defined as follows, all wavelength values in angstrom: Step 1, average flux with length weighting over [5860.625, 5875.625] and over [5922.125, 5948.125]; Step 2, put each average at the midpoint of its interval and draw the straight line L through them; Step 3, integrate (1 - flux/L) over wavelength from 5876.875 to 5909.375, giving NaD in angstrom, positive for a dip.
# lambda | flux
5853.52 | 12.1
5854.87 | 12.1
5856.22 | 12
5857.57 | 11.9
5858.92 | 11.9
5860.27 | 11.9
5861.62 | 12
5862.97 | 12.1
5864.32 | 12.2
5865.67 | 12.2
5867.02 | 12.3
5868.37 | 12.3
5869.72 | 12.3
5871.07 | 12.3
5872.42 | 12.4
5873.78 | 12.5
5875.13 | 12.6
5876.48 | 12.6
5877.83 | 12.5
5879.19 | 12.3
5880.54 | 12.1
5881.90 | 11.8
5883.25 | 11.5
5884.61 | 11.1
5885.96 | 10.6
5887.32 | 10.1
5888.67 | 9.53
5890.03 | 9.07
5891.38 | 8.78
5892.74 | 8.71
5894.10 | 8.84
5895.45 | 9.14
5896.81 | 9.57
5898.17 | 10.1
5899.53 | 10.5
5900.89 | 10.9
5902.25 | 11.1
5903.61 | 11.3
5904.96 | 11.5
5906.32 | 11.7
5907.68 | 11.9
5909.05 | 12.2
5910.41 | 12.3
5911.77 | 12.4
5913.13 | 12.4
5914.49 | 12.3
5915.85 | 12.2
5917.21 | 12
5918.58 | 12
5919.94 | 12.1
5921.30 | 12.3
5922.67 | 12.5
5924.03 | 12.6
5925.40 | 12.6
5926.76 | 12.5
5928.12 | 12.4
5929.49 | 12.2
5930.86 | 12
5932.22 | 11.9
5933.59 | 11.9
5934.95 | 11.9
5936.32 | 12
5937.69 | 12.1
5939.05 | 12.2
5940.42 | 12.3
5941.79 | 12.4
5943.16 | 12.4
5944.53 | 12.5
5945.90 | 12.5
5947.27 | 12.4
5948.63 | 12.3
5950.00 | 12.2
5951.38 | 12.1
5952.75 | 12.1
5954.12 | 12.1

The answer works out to 4.18 angstrom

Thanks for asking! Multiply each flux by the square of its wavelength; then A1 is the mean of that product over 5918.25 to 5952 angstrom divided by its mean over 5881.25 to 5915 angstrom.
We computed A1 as 1.2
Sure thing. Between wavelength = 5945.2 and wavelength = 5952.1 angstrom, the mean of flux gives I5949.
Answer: 12.3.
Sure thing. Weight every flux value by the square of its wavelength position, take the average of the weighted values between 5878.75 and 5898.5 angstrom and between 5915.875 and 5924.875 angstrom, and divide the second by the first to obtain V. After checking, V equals 1.2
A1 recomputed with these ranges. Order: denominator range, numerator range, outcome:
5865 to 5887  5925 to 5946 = 1.03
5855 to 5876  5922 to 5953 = 1.03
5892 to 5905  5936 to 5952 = 1.24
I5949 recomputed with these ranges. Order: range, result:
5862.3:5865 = 12.2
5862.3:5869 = 12.2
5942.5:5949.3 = 12.4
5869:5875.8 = 12.4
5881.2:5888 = 11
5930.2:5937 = 11.9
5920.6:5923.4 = 12.4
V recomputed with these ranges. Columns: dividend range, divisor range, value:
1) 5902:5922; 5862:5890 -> 1.03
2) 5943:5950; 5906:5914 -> 1.03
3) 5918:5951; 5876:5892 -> 1.13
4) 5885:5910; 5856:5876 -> 0.86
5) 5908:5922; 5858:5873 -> 1.02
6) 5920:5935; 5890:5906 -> 1.23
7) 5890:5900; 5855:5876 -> 0.77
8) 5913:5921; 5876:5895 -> 1.16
